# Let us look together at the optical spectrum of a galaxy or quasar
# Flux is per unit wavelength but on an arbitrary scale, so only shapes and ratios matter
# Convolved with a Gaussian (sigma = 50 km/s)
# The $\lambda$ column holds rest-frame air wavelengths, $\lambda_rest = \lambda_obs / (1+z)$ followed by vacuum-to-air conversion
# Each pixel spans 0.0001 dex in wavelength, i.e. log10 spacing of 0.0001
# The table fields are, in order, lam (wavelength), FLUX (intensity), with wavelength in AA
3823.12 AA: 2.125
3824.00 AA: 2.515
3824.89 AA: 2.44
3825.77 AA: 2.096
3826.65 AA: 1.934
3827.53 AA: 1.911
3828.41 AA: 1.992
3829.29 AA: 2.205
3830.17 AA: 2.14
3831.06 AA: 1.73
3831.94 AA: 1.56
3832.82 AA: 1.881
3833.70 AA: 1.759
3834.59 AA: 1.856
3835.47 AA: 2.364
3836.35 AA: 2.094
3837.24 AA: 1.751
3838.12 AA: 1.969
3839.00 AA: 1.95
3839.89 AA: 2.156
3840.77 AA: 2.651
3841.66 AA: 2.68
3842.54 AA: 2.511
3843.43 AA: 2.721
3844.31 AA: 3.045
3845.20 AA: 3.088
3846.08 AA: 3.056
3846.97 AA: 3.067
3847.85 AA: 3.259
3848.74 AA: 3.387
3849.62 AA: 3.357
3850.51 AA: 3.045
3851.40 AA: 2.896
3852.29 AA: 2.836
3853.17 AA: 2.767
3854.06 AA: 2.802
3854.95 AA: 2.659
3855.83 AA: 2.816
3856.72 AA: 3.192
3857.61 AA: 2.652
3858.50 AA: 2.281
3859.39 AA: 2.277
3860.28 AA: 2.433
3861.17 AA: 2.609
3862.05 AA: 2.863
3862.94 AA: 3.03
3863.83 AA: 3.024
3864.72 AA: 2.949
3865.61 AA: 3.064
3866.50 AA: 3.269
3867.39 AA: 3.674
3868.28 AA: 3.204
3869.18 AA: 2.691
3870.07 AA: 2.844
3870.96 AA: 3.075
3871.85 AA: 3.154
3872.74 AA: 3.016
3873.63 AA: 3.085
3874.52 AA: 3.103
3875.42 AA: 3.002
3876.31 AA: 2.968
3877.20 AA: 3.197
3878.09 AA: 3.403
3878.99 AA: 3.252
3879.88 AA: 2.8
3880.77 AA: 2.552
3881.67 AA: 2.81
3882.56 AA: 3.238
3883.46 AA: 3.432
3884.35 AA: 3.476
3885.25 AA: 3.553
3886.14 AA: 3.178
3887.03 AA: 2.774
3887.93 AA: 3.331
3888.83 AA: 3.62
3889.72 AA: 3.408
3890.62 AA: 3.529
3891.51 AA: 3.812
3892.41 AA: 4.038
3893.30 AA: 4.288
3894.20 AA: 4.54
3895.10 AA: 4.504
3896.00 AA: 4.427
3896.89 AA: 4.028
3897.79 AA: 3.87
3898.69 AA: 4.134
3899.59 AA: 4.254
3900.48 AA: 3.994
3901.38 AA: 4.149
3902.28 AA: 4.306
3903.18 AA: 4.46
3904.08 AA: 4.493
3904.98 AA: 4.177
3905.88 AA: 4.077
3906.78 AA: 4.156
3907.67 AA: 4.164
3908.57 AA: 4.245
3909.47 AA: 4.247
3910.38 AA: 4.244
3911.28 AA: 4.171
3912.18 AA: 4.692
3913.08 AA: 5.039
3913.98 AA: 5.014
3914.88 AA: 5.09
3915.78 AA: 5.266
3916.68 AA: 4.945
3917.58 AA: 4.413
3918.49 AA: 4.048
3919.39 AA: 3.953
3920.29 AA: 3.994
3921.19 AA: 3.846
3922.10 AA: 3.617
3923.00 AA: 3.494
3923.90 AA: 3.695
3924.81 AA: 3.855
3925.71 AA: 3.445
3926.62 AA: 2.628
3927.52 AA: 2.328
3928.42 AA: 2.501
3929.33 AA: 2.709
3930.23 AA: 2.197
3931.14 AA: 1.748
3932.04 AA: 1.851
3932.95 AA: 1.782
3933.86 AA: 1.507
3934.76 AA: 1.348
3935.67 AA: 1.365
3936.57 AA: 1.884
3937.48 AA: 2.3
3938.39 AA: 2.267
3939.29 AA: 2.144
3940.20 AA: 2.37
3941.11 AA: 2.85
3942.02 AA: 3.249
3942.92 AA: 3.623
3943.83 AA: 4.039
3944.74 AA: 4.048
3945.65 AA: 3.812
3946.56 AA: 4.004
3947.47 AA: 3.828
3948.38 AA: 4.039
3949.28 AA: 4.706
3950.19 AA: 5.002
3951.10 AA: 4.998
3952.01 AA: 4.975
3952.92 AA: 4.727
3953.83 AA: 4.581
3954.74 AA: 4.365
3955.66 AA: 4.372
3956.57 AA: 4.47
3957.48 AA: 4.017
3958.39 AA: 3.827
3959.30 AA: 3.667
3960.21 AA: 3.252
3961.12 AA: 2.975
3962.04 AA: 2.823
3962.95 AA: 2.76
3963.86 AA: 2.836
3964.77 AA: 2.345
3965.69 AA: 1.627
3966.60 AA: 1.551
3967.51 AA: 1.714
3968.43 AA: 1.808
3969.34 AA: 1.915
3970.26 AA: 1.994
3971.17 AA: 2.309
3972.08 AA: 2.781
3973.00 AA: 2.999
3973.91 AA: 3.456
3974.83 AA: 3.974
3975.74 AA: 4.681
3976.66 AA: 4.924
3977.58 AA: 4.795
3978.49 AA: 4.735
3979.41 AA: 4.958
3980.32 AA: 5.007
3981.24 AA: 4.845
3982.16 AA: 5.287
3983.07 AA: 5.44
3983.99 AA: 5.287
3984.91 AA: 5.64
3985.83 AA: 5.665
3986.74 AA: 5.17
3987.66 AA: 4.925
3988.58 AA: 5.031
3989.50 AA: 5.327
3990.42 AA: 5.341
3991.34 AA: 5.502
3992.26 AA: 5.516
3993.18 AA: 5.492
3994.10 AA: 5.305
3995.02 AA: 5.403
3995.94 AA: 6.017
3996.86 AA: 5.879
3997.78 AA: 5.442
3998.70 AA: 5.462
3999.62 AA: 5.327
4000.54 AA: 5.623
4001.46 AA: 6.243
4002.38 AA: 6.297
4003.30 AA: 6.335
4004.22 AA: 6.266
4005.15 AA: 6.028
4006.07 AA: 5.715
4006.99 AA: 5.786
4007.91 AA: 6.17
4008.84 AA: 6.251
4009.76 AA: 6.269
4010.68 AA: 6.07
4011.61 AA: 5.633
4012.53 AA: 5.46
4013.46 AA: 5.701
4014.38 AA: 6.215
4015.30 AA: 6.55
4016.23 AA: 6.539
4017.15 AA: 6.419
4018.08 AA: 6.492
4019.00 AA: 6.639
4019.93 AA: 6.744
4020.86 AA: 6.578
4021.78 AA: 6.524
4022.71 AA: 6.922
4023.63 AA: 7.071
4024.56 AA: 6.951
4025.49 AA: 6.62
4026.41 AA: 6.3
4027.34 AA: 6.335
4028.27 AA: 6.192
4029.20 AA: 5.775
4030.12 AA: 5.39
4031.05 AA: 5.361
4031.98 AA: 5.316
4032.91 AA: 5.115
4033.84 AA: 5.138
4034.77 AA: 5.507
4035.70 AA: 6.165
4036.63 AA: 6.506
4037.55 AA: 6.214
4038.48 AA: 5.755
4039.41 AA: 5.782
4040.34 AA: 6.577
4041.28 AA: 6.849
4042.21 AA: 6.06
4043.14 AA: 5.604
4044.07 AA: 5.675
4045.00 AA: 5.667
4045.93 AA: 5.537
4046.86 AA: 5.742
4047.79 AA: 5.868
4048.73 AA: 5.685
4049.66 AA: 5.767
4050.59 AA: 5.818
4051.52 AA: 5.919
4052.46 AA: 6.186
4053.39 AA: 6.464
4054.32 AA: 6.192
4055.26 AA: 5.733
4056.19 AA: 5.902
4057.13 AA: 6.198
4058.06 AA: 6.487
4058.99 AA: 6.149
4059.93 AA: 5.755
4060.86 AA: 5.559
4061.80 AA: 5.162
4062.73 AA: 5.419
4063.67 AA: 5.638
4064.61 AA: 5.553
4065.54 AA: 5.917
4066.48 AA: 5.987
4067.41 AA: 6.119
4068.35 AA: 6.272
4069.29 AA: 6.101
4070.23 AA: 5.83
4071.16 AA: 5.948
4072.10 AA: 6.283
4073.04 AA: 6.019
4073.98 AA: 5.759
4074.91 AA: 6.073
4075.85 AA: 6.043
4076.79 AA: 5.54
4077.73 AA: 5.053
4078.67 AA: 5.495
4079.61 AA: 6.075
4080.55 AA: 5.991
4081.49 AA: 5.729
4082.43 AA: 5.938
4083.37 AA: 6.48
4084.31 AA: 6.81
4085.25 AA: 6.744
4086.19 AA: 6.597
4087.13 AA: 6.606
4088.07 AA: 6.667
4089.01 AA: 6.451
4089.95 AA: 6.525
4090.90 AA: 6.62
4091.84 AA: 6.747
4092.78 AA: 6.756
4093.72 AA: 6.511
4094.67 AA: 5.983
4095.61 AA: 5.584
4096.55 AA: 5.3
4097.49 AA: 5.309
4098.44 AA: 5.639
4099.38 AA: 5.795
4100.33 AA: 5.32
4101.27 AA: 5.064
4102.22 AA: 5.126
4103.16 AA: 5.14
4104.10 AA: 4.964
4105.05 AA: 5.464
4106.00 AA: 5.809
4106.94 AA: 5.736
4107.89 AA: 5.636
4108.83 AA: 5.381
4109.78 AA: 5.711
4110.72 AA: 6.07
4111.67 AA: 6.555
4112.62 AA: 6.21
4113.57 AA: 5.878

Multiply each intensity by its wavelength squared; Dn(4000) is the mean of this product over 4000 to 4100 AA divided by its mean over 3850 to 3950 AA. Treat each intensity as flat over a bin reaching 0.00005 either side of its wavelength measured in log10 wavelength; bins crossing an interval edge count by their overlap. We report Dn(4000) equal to 1.93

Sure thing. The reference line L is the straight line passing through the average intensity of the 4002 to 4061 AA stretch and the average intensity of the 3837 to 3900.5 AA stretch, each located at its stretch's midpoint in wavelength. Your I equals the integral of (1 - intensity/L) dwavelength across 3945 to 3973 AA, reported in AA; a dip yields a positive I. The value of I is 7.8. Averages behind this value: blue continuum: 3.13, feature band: 3.4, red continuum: 6.07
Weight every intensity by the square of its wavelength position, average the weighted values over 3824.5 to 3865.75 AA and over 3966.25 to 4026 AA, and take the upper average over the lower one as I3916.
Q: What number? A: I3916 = 2.3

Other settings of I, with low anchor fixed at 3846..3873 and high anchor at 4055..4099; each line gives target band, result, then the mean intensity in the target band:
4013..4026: -3.4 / 6.57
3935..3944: 3.4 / 2.53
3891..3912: -4.0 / 4.21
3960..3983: 6.2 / 3.33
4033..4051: -1.1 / 5.88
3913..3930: -0.2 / 3.84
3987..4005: -2.7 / 5.62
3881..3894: -0.5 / 3.47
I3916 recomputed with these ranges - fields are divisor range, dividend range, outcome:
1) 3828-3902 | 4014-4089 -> 2.21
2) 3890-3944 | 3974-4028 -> 1.68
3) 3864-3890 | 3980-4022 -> 1.97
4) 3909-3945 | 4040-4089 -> 1.95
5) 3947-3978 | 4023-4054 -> 1.77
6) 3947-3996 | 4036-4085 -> 1.49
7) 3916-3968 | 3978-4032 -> 1.85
